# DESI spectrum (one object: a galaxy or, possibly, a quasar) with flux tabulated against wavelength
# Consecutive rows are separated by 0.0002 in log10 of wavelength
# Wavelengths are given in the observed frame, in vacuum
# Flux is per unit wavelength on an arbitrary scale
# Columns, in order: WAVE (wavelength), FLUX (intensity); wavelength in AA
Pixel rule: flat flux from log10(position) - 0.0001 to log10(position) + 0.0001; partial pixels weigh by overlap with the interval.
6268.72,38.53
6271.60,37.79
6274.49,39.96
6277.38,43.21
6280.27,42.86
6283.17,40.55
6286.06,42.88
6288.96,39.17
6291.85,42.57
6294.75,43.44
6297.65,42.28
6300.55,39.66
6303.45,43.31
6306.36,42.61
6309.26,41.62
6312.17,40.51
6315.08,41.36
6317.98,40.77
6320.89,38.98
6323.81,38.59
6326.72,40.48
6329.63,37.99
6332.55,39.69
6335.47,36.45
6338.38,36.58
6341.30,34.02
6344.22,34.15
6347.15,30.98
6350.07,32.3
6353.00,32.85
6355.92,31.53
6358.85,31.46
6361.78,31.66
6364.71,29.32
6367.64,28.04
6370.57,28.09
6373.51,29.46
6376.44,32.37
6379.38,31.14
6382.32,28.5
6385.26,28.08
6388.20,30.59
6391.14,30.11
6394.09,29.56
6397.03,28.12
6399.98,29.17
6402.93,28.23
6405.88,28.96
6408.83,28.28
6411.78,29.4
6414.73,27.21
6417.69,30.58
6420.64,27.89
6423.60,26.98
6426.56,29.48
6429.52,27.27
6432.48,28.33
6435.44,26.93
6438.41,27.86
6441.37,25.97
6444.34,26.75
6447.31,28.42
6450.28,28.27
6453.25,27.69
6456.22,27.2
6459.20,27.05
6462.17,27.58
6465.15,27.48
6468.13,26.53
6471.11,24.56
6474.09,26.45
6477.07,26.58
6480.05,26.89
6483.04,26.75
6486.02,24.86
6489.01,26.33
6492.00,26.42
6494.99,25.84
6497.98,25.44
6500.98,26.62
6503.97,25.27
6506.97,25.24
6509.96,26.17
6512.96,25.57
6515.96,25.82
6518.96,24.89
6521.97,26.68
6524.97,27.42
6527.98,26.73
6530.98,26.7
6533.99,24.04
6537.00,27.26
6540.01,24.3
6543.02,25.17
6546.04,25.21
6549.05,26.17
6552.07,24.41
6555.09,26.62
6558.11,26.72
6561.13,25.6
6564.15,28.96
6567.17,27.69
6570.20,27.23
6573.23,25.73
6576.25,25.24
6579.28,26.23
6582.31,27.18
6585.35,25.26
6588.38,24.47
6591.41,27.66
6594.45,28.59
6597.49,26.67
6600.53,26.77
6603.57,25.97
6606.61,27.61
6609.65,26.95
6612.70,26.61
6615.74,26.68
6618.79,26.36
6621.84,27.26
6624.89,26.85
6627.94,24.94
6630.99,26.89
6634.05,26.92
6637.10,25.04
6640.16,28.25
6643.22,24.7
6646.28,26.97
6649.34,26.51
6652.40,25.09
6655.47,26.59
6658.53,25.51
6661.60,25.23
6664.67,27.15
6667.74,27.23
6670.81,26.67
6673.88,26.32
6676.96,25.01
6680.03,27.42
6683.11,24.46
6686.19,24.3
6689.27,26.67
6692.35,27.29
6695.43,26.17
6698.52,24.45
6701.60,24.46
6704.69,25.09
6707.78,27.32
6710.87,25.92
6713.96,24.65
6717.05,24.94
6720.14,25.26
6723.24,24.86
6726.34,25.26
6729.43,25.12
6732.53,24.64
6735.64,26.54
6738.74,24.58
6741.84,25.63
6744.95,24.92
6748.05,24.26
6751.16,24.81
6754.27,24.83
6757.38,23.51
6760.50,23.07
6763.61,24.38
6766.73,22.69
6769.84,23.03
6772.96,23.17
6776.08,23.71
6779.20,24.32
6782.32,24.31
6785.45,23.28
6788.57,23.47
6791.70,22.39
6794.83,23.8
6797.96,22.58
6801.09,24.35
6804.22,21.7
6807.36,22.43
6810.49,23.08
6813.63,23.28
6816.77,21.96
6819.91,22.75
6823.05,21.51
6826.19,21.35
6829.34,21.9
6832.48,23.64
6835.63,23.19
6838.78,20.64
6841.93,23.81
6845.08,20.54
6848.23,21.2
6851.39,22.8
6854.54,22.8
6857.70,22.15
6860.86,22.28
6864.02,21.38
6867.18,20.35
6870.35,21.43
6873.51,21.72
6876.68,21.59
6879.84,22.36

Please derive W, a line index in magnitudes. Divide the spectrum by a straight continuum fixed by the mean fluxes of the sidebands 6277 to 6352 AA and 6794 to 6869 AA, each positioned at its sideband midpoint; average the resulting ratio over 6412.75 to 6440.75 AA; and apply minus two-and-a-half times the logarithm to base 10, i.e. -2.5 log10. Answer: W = 0.26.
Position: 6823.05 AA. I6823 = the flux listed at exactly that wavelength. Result 21.51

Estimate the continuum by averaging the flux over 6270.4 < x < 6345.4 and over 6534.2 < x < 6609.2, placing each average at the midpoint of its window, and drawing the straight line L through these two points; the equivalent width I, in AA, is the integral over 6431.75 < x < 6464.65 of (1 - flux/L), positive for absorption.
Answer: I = 5.3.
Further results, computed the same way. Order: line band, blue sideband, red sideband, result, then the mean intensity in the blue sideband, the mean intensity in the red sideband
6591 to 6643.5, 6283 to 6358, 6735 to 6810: 3.9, 38.6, 23.8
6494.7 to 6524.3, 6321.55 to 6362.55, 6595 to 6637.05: 4.1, 35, 26.6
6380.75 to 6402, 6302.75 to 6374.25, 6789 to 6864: 3.2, 35.7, 22.4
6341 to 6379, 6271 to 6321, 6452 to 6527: 5.5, 41.4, 26.3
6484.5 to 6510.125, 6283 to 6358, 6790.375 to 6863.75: 5.6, 38.6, 22.4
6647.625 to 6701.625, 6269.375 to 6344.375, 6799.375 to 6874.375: 3.3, 40.1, 22.2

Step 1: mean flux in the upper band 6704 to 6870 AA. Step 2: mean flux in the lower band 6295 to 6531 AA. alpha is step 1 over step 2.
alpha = 0.77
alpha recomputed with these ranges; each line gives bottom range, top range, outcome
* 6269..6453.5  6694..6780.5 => 0.73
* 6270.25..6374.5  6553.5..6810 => 0.68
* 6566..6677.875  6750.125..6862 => 0.87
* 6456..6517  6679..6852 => 0.91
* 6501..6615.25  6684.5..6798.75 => 0.94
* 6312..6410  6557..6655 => 0.81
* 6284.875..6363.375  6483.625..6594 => 0.69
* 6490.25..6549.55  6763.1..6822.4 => 0.90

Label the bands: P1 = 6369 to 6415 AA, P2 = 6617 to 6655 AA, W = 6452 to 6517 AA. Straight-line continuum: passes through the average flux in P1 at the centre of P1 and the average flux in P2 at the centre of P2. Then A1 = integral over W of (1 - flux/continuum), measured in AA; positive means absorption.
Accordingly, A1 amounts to 4.3 AA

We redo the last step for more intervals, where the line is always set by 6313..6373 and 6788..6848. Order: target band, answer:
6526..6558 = 4.2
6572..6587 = 1.4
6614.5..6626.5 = 0.4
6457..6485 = 4.3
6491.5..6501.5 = 1.6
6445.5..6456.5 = 1.4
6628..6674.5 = 0.9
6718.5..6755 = -0.7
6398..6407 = 1.2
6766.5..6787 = 0.0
